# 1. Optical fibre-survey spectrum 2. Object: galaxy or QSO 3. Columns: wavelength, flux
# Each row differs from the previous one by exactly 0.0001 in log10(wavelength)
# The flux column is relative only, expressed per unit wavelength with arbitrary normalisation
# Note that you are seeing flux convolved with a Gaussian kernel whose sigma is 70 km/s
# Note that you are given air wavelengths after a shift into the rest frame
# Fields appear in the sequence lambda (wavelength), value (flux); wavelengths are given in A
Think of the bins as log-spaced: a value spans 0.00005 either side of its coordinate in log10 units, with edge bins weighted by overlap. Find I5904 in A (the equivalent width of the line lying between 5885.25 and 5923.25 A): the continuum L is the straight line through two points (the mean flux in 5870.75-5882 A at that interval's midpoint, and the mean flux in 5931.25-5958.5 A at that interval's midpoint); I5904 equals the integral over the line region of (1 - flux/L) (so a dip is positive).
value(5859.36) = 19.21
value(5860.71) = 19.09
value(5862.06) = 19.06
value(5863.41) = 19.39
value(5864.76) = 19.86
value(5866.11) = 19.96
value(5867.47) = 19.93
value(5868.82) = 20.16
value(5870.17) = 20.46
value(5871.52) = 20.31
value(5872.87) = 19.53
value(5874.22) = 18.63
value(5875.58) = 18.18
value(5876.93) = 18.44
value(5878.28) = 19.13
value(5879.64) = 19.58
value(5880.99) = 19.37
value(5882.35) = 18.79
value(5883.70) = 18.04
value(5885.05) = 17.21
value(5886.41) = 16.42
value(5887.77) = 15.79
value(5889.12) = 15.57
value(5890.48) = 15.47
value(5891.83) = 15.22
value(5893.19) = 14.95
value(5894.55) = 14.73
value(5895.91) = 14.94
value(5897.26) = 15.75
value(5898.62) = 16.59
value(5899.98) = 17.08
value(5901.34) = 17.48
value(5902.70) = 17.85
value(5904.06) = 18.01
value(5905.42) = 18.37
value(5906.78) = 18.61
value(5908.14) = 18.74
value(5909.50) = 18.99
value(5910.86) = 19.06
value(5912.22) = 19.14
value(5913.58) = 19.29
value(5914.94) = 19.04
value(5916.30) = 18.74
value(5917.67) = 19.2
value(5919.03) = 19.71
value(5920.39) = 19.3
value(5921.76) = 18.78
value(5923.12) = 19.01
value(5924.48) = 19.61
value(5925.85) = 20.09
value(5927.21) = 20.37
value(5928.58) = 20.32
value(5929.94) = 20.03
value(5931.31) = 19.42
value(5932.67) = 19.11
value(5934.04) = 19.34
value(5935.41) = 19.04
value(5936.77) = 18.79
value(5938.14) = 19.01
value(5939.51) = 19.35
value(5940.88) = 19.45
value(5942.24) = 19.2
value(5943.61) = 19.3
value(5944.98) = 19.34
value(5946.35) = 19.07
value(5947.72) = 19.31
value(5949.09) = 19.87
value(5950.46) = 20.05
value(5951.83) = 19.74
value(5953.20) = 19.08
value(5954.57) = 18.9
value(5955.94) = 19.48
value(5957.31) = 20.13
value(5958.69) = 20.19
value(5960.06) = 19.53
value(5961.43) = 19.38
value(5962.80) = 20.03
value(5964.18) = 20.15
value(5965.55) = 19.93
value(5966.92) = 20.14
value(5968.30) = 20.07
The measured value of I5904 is 3.34 A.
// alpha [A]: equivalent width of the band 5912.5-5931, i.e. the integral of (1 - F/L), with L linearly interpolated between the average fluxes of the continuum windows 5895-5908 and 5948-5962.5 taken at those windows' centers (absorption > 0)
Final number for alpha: -1.4 A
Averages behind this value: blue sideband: 17.2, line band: 19.5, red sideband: 19.6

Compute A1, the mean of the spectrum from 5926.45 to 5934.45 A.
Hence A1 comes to 19.8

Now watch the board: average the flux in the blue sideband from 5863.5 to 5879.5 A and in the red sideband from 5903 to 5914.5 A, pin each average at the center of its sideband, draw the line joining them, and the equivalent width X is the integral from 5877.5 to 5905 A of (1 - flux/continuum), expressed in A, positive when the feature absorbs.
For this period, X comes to 3.2 A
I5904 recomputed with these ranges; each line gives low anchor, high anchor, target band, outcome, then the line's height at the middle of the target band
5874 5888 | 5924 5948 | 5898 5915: 0.4 A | 18.8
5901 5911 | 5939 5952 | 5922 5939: -0.4 A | 19.1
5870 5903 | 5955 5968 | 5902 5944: -1.3 A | 18.6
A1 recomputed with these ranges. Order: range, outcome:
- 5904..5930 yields 19.2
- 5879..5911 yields 17.2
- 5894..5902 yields 16.1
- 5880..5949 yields 18.3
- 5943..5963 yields 19.6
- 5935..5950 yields 19.3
